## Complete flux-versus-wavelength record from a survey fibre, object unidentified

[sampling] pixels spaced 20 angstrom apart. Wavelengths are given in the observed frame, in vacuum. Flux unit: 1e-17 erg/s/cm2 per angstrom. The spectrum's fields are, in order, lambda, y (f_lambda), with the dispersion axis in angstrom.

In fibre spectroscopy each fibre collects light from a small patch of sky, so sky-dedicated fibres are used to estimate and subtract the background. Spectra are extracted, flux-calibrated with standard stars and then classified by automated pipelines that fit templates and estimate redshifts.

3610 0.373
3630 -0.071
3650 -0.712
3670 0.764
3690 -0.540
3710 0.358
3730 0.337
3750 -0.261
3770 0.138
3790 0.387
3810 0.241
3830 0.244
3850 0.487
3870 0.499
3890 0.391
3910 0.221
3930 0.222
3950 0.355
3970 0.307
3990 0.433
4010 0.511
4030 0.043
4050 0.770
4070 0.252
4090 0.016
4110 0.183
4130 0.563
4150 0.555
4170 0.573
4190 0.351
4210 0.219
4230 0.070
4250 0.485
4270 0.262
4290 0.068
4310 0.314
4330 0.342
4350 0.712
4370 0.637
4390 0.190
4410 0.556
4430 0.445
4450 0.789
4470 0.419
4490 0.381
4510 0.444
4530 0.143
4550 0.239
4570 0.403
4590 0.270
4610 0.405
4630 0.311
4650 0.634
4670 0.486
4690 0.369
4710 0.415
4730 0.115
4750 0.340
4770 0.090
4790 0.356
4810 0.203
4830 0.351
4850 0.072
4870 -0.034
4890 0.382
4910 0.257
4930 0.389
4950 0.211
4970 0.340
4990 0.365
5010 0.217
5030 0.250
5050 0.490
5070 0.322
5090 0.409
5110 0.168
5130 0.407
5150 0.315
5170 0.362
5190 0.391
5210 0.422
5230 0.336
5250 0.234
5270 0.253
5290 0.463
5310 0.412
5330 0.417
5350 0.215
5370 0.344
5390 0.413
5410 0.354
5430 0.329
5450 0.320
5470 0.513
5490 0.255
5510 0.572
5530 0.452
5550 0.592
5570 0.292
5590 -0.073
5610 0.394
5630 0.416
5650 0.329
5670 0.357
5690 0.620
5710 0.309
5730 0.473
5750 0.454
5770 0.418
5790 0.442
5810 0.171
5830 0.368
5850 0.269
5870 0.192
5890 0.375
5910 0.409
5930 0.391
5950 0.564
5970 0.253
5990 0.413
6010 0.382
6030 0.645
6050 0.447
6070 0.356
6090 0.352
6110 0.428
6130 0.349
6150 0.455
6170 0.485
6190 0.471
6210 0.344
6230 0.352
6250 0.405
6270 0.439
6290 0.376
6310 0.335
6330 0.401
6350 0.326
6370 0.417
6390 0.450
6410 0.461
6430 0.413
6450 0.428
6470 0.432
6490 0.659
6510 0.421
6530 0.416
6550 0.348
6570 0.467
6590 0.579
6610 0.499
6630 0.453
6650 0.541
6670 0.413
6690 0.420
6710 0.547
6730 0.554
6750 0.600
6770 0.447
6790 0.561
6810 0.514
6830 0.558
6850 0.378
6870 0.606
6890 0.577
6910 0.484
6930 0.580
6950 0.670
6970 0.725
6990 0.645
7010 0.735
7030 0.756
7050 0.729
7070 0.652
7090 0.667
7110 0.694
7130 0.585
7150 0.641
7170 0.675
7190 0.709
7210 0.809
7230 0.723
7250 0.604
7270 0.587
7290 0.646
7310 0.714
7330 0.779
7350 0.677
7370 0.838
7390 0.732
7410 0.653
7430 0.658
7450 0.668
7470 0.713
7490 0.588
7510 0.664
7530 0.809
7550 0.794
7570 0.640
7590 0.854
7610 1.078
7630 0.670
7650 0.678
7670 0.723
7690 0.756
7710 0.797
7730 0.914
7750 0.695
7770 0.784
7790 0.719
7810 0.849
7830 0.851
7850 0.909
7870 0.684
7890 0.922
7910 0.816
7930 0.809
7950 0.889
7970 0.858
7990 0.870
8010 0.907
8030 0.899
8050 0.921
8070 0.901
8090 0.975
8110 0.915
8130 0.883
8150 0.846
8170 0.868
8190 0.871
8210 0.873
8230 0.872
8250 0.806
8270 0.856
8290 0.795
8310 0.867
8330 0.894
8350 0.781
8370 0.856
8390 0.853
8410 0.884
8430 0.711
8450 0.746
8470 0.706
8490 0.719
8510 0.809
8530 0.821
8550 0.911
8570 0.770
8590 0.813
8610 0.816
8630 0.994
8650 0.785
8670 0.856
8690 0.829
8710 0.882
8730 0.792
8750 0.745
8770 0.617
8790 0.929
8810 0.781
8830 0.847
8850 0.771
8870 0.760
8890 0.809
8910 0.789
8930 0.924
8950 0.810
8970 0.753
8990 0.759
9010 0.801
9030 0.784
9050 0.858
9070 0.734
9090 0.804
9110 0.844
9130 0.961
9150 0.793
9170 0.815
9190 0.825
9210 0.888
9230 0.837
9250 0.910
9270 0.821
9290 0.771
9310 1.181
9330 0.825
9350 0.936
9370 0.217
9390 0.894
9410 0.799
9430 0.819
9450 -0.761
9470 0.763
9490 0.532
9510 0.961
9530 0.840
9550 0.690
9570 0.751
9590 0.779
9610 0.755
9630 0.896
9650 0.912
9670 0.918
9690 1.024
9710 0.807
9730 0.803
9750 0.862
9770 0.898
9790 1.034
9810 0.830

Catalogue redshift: 0.74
